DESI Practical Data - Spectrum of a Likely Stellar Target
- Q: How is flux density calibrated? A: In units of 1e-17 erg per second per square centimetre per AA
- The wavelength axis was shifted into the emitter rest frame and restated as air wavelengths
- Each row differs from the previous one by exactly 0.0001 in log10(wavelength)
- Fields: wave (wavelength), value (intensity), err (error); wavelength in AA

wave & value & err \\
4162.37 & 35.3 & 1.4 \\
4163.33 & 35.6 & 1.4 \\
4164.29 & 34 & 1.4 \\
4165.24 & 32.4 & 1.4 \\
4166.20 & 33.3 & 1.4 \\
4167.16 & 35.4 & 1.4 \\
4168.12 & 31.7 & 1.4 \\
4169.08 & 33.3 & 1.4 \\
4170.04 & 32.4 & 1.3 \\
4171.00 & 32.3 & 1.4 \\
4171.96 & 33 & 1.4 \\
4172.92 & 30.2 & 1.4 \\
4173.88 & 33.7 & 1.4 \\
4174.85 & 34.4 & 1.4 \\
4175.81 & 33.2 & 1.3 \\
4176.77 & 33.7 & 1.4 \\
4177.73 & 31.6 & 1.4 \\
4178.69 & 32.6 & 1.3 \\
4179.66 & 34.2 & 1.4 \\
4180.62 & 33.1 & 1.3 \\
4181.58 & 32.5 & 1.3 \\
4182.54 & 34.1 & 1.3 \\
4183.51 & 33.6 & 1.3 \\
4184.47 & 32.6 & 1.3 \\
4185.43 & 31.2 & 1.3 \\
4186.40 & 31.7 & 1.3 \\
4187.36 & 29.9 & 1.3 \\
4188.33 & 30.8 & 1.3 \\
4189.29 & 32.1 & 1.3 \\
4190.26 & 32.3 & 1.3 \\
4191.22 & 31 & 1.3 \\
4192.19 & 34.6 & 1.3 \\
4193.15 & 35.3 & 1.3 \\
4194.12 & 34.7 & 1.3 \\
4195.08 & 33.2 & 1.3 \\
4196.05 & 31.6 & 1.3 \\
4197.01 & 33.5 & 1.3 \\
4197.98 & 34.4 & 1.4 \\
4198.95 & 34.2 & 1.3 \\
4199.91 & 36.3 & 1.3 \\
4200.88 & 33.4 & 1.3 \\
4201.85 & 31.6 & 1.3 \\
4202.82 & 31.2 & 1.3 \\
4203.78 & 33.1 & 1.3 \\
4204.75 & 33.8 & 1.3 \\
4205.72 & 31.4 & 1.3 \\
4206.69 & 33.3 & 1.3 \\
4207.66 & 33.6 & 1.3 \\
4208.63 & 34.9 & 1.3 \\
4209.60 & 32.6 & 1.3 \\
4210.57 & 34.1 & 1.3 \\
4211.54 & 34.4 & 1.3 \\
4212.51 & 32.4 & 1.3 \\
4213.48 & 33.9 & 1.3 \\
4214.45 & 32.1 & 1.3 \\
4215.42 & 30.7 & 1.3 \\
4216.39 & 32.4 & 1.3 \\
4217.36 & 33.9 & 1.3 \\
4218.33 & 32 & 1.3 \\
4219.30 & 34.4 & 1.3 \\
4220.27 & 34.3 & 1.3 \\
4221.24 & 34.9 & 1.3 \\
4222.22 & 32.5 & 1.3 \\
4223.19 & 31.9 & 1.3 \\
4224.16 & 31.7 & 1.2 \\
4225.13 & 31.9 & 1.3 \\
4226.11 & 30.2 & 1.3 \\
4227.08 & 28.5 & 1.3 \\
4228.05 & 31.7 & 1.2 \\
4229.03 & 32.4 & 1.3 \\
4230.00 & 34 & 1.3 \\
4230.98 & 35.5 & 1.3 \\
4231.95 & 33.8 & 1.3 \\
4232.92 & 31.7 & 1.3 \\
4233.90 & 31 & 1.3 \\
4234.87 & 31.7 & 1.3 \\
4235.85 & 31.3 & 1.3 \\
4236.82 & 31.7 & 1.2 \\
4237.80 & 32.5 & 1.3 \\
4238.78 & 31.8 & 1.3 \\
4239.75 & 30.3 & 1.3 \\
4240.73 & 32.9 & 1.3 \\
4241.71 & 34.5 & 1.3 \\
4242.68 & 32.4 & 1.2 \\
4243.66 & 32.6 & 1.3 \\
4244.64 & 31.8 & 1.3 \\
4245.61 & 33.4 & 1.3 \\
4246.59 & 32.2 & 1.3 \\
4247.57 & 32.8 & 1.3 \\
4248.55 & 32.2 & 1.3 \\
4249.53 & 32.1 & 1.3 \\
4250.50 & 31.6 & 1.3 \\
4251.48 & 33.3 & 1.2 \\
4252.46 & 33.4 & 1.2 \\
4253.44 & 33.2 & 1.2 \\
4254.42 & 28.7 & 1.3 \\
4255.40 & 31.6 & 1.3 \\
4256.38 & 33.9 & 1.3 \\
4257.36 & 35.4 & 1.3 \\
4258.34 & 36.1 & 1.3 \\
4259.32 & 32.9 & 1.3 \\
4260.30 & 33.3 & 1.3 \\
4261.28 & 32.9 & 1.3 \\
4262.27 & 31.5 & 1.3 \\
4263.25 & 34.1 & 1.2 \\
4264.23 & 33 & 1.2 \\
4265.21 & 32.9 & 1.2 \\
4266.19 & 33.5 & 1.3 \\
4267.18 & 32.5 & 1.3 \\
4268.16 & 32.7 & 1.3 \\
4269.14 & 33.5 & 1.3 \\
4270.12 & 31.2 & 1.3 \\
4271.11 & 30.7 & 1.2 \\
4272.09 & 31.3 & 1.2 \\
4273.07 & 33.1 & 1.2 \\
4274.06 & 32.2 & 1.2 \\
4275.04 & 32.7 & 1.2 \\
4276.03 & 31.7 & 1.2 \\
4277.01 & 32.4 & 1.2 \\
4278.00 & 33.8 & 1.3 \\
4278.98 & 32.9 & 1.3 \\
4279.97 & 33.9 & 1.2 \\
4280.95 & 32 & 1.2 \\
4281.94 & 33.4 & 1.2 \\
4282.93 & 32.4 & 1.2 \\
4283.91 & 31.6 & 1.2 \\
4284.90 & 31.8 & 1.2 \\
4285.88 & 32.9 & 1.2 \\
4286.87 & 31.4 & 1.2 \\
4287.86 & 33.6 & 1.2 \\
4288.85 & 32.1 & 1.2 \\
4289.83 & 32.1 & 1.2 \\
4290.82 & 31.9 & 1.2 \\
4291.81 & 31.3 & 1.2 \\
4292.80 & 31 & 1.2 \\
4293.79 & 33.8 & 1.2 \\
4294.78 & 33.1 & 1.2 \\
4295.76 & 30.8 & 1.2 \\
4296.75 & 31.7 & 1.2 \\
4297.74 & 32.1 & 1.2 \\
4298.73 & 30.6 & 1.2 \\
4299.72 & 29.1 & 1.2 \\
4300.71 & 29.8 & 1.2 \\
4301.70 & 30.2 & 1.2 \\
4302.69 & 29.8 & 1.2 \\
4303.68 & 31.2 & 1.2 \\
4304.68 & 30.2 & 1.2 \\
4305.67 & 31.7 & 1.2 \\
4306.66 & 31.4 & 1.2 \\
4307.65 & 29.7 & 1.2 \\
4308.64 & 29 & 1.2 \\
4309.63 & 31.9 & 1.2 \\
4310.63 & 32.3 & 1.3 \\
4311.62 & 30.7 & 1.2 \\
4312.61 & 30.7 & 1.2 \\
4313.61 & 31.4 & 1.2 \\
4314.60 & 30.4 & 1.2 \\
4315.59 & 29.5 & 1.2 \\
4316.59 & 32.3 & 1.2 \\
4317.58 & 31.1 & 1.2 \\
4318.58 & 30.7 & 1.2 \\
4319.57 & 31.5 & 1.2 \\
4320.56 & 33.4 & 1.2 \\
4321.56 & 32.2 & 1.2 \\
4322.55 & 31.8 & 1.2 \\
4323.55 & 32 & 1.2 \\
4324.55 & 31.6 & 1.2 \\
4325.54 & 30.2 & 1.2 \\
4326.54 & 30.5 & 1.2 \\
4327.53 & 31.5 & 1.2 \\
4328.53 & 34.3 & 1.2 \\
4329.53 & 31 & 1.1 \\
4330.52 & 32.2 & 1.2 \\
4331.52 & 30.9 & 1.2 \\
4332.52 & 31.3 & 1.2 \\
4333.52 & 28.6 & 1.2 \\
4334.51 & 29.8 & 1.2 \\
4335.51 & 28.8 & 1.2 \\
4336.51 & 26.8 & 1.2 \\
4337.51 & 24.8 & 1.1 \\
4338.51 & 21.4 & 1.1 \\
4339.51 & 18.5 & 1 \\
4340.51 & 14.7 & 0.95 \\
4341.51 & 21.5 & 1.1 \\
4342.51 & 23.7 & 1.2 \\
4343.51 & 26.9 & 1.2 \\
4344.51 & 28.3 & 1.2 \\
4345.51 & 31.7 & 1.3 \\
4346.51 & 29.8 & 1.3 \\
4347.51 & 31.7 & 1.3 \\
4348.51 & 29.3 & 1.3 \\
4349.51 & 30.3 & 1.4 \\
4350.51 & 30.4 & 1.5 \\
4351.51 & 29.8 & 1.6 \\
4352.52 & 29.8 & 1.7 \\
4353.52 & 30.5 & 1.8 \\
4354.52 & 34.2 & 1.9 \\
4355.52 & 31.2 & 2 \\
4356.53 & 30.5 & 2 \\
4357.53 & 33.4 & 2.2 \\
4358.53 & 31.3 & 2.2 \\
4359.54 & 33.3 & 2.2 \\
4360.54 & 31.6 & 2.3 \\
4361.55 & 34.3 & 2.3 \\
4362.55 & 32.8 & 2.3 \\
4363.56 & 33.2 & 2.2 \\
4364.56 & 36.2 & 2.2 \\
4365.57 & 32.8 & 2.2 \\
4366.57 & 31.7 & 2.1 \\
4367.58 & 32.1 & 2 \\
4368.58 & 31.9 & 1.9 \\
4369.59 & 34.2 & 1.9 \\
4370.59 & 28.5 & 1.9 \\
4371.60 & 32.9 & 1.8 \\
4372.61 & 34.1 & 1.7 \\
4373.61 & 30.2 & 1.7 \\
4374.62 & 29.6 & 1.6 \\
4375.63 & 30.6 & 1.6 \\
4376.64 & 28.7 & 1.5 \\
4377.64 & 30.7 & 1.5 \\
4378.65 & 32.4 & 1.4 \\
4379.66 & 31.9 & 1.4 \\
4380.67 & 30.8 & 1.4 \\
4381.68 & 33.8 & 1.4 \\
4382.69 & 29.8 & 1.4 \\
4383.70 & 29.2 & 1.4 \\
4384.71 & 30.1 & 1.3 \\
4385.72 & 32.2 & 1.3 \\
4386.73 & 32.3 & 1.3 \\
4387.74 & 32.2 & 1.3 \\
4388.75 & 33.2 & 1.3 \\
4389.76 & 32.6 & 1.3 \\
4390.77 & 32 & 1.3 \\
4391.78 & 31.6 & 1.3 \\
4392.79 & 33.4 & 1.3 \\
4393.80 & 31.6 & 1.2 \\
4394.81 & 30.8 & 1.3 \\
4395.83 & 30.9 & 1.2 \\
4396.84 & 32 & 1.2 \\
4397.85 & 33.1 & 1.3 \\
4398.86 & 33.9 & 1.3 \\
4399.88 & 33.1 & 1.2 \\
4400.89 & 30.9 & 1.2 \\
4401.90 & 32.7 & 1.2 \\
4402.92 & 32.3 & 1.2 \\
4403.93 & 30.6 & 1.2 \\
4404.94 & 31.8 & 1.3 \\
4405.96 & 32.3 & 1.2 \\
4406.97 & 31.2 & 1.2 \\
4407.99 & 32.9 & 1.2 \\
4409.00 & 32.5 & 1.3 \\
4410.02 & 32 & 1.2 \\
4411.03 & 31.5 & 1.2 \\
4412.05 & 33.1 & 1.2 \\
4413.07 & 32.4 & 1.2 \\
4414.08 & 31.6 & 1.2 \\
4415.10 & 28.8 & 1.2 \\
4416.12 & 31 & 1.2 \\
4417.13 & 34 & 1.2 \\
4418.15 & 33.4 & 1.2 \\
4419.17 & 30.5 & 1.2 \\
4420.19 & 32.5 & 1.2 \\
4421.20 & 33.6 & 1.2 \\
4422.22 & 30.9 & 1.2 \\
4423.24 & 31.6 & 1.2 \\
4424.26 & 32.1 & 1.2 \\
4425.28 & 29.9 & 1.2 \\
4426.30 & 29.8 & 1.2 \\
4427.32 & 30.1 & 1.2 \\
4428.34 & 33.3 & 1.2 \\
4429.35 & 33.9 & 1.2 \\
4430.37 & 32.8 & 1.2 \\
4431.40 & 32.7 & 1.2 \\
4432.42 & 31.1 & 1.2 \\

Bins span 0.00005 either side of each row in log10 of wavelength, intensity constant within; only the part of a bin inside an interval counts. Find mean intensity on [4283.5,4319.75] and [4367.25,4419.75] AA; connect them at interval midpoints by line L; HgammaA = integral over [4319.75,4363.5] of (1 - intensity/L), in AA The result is 2.5 AA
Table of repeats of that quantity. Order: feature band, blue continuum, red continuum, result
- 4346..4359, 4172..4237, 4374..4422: 0.4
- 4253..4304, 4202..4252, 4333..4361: -2.5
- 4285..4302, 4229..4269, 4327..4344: -1.1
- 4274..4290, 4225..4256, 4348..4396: -0.3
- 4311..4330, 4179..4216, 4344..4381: 0.3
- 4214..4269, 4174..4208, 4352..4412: 0.2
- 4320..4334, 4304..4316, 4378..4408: -0.3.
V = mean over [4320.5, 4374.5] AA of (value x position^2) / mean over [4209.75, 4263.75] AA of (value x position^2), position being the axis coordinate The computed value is 0.97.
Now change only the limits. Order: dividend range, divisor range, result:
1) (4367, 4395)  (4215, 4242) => 1.05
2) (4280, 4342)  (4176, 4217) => 0.97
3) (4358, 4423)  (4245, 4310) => 1.05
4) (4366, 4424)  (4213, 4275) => 1.05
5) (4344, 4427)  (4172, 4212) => 1.05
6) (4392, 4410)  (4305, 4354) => 1.13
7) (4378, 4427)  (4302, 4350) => 1.12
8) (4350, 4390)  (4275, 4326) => 1.04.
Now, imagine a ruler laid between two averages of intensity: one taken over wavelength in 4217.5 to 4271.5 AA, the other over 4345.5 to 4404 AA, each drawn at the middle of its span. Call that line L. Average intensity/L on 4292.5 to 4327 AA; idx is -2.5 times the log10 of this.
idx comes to 0.04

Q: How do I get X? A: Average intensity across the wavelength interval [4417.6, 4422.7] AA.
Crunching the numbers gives 32.2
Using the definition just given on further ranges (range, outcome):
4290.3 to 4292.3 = 31.5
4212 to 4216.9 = 32.3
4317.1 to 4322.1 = 31.8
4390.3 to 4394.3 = 32.2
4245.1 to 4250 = 32.5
